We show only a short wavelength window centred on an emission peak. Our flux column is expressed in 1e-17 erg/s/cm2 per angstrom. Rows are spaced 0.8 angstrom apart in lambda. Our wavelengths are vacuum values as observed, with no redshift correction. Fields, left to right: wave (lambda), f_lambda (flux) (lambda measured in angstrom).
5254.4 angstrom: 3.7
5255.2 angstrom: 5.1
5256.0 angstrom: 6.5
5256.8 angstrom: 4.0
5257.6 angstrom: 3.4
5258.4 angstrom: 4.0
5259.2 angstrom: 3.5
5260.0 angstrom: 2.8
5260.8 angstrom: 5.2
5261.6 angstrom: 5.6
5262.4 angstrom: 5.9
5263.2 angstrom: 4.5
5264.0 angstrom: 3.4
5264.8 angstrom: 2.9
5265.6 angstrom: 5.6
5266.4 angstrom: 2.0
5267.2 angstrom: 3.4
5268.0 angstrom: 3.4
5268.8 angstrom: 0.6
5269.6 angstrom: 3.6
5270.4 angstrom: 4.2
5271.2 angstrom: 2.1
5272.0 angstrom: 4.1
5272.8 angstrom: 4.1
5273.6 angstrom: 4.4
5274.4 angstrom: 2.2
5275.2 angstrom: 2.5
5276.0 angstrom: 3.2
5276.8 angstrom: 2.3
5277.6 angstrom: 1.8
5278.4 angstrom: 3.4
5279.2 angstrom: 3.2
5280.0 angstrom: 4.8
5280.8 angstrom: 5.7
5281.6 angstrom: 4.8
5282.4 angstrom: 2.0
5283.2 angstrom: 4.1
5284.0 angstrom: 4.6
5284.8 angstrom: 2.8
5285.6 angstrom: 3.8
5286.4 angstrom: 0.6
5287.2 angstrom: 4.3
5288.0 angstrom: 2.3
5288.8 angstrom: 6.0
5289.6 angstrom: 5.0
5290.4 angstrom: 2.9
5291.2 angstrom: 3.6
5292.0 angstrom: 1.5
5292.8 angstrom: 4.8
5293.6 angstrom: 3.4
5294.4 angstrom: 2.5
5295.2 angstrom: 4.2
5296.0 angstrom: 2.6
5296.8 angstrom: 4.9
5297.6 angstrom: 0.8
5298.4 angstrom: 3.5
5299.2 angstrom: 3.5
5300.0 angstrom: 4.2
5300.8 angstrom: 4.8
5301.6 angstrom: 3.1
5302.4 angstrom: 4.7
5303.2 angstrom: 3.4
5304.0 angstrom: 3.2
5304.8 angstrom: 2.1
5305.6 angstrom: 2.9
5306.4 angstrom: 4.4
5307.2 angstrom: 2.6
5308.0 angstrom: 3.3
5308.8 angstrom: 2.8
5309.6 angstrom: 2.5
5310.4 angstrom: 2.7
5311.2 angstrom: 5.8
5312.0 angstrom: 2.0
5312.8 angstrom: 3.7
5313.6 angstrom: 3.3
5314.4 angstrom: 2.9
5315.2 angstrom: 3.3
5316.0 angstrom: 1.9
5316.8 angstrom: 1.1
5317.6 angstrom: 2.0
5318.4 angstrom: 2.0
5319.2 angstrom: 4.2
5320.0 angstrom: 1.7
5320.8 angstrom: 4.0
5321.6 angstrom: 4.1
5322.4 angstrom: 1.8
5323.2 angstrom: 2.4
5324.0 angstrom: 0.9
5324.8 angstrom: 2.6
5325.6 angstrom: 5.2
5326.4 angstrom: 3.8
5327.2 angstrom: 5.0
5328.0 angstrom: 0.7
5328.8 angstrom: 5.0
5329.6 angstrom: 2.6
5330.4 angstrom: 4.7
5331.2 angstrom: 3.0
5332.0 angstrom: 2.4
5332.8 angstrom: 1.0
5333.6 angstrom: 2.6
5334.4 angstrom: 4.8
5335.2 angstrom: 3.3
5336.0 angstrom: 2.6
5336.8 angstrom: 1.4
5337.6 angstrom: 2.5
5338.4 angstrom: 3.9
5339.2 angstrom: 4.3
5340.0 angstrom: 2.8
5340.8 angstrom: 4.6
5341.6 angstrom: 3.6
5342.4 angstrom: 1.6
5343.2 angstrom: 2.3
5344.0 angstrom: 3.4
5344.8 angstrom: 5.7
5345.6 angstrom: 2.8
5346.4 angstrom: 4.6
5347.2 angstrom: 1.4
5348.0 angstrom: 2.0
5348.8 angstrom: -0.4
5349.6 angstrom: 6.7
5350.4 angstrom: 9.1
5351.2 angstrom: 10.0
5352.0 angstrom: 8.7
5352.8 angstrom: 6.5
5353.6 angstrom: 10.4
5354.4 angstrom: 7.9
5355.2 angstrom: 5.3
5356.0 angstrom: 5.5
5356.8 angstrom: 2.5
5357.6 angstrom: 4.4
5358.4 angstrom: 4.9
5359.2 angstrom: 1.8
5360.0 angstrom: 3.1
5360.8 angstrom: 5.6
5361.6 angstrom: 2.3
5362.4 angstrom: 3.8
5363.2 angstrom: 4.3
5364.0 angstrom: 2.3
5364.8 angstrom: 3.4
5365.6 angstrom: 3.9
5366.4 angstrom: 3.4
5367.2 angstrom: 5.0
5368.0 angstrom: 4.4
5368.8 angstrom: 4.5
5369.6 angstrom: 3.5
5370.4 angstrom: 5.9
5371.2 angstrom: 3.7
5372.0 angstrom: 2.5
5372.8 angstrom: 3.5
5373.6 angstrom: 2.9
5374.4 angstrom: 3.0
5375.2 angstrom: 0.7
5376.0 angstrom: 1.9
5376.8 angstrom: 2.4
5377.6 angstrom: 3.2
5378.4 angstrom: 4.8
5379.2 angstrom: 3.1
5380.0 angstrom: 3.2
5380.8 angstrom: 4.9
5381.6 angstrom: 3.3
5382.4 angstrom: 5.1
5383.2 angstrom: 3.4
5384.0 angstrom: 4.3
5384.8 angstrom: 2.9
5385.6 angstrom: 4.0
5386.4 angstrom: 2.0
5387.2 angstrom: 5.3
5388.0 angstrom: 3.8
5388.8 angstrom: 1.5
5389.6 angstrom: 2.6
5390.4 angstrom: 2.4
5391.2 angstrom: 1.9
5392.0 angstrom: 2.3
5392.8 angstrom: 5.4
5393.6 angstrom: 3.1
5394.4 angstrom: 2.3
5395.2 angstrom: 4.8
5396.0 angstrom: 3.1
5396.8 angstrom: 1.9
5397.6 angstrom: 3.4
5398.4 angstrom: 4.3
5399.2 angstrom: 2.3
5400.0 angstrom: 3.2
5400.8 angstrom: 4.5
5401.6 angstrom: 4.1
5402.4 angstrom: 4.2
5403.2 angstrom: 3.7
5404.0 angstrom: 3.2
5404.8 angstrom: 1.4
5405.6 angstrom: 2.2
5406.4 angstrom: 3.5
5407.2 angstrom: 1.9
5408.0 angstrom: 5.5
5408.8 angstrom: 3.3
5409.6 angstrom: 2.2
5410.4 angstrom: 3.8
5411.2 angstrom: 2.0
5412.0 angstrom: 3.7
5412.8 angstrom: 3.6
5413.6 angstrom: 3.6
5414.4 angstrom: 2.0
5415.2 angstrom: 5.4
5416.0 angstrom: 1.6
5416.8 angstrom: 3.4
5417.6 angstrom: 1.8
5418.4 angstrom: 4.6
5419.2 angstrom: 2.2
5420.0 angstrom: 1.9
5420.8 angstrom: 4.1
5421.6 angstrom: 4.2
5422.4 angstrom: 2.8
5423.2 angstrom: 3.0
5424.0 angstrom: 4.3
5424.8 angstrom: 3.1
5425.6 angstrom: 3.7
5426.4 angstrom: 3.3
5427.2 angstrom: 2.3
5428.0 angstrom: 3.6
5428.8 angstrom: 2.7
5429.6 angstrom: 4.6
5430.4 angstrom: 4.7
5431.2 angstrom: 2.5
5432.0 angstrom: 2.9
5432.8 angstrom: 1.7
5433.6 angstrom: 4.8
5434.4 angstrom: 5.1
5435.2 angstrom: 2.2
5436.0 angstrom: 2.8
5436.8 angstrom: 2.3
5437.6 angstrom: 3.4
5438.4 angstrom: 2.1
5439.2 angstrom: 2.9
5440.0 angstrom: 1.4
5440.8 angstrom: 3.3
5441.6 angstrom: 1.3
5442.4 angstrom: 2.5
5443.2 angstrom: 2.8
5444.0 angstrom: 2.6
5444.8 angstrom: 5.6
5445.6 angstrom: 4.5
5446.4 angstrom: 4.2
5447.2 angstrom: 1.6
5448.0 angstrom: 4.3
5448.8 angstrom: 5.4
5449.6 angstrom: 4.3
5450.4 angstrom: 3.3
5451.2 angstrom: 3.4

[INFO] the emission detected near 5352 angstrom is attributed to H-gamma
